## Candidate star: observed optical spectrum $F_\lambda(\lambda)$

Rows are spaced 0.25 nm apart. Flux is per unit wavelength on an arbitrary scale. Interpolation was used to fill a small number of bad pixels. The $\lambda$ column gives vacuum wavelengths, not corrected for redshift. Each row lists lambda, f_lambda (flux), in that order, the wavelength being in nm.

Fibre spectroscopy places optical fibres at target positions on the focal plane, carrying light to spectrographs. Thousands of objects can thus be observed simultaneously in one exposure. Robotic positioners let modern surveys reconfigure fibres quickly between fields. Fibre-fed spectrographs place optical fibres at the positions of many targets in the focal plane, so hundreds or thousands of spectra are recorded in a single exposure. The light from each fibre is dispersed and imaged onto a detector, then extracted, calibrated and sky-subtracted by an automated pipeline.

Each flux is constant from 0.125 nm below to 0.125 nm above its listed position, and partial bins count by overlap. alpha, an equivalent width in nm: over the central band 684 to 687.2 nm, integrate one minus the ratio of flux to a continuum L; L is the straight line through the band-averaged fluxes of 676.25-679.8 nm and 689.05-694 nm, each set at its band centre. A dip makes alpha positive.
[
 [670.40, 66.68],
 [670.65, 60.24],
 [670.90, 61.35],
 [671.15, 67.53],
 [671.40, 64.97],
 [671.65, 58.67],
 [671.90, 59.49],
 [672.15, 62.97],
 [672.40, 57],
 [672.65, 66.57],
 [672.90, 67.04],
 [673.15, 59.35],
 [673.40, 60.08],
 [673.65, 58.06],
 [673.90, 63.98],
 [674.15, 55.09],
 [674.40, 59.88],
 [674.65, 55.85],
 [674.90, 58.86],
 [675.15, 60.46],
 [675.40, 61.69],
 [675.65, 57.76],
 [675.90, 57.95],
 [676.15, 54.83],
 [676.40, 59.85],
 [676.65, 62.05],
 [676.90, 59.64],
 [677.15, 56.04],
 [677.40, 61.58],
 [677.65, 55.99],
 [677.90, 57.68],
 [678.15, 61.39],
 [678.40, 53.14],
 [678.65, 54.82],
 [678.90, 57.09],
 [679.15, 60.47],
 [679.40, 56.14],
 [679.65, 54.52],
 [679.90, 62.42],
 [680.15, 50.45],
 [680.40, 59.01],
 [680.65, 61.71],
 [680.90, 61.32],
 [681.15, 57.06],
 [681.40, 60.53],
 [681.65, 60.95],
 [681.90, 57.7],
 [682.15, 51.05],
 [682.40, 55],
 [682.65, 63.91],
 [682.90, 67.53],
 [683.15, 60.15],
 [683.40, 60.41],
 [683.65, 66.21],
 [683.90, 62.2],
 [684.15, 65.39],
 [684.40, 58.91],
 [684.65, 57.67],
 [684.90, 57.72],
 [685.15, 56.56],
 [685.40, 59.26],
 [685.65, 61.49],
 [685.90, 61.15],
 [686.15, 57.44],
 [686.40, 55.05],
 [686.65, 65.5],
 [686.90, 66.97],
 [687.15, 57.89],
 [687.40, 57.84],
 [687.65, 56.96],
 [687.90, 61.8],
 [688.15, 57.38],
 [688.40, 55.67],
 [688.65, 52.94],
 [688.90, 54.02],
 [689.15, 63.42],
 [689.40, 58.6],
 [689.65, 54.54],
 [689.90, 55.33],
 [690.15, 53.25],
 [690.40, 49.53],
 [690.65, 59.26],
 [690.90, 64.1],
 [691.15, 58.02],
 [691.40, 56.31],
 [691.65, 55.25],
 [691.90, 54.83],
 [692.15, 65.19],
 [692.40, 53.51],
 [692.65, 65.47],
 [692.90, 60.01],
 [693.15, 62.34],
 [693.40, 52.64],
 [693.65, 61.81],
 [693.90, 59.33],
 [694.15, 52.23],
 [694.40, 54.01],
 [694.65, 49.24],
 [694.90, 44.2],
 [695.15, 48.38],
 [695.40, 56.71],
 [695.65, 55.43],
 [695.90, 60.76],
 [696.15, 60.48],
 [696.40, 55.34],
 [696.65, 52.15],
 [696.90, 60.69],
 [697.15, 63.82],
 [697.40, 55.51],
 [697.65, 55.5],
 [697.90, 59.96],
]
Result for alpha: -0.12 nm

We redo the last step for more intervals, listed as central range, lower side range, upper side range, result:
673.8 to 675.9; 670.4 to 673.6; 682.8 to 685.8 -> 0.10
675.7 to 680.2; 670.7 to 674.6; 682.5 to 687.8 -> 0.25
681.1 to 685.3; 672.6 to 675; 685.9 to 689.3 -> -0.05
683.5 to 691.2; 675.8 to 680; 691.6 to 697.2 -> -0.22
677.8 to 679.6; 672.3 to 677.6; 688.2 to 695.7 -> 0.05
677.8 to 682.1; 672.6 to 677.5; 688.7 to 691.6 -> 0.06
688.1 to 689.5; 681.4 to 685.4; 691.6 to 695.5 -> 0.02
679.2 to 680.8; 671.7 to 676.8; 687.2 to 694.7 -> 0.04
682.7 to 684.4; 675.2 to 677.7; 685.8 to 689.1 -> -0.13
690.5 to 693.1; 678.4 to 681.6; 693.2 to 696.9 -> -0.17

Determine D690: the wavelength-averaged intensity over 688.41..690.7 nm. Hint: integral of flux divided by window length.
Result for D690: 55.5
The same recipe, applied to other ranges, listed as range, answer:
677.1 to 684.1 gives 58.9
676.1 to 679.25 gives 58.1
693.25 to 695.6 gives 53.3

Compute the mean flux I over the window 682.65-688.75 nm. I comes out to 60.1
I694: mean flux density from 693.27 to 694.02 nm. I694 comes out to 57.9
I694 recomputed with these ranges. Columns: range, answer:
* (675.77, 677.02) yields 58.9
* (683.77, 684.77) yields 61.1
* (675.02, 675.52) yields 61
